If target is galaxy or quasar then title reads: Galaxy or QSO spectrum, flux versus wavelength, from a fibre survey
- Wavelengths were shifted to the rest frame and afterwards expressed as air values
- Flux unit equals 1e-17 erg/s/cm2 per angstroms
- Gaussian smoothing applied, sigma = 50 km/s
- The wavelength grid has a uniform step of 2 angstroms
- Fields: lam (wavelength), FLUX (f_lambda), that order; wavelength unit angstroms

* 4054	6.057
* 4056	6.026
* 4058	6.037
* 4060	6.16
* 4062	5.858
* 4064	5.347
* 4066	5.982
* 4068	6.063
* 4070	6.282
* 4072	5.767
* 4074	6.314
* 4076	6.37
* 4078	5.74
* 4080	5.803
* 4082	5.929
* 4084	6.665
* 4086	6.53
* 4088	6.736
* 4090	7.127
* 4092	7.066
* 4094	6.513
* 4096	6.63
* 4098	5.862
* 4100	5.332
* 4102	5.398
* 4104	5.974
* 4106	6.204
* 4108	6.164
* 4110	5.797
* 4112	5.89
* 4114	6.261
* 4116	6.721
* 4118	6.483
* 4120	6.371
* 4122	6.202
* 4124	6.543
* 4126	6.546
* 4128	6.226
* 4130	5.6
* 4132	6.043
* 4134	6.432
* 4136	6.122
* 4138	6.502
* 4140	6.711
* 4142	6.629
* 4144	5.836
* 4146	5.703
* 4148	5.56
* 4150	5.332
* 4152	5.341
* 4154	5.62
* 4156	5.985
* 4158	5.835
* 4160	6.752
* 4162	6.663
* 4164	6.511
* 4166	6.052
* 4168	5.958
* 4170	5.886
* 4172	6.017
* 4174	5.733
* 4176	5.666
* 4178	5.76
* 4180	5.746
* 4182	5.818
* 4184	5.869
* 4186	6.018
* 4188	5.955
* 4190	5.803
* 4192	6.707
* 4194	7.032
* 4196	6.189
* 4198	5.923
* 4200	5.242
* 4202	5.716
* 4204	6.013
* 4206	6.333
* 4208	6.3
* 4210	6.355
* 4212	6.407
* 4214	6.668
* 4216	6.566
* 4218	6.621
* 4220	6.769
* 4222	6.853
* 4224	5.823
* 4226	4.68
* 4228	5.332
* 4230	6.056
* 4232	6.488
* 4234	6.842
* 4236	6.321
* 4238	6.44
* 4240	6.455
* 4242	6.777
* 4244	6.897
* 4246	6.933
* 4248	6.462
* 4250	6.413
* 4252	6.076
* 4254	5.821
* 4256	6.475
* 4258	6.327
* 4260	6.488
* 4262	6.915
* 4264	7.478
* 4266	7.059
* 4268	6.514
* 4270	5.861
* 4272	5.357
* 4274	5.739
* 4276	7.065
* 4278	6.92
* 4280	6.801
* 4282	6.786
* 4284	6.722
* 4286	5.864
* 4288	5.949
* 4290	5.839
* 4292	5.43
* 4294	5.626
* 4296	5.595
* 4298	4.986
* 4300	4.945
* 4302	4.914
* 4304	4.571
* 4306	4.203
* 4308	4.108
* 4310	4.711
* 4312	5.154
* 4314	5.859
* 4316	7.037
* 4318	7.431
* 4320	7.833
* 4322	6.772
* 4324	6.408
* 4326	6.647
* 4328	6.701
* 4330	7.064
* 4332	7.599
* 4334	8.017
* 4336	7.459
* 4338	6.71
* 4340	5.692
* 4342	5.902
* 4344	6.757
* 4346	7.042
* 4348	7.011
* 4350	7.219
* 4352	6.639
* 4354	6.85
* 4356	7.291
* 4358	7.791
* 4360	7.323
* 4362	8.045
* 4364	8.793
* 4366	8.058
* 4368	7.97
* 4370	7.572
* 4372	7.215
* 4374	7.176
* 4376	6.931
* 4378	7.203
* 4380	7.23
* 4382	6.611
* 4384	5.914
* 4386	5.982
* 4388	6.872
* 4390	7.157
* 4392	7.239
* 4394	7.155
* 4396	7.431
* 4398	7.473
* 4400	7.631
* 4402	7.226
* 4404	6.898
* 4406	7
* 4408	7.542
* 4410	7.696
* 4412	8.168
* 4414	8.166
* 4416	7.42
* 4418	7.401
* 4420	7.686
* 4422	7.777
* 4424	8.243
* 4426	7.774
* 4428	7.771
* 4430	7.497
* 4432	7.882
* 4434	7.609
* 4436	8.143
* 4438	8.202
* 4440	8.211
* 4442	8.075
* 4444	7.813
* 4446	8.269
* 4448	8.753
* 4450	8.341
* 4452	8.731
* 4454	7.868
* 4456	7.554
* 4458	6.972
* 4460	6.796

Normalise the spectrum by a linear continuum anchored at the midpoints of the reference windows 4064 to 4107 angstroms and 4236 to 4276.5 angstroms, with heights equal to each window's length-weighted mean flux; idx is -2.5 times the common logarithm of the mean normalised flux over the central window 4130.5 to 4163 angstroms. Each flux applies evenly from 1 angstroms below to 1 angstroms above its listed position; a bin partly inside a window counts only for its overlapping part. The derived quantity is 0.04 mag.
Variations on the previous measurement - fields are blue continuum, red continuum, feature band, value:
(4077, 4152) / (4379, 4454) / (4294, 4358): 0.14 mag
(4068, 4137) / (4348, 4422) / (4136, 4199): 0.08 mag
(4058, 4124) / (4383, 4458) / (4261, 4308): 0.18 mag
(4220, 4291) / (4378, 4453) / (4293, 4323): 0.21 mag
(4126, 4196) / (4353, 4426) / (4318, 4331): 0.01 mag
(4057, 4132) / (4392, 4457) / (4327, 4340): 0.03 mag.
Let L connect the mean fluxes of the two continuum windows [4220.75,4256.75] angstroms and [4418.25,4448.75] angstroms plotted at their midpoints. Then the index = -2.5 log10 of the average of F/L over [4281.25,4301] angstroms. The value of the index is 0.17 mag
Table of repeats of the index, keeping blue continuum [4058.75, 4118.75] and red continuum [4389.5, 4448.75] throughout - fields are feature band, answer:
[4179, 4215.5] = 0.09 mag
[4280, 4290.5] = 0.13 mag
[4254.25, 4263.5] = 0.07 mag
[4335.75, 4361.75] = 0.07 mag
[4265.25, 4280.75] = 0.10 mag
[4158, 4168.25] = 0.02 mag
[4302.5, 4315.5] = 0.43 mag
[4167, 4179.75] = 0.13 mag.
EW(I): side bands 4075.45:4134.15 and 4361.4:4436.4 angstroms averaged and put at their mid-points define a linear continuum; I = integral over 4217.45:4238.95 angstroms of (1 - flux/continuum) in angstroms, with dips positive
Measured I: 1.8 angstroms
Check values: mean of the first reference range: 6.23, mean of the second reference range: 7.45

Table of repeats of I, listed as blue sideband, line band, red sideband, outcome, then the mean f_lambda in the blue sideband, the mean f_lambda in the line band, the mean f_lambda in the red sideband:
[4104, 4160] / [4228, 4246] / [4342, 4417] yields 0.31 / 6.11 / 6.49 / 7.27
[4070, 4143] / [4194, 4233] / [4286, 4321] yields -1.82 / 6.26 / 6.15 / 5.55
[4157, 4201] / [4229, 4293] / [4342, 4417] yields 1.19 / 6.05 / 6.42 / 7.27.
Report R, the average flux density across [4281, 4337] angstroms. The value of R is 6.08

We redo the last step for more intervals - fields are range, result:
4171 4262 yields 6.21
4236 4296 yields 6.38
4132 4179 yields 6.03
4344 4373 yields 7.46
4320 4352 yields 6.89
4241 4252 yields 6.64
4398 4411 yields 7.34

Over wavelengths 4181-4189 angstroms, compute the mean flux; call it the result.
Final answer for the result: 5.91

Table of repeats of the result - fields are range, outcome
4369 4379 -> 7.22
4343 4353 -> 6.93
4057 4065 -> 5.85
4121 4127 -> 6.43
